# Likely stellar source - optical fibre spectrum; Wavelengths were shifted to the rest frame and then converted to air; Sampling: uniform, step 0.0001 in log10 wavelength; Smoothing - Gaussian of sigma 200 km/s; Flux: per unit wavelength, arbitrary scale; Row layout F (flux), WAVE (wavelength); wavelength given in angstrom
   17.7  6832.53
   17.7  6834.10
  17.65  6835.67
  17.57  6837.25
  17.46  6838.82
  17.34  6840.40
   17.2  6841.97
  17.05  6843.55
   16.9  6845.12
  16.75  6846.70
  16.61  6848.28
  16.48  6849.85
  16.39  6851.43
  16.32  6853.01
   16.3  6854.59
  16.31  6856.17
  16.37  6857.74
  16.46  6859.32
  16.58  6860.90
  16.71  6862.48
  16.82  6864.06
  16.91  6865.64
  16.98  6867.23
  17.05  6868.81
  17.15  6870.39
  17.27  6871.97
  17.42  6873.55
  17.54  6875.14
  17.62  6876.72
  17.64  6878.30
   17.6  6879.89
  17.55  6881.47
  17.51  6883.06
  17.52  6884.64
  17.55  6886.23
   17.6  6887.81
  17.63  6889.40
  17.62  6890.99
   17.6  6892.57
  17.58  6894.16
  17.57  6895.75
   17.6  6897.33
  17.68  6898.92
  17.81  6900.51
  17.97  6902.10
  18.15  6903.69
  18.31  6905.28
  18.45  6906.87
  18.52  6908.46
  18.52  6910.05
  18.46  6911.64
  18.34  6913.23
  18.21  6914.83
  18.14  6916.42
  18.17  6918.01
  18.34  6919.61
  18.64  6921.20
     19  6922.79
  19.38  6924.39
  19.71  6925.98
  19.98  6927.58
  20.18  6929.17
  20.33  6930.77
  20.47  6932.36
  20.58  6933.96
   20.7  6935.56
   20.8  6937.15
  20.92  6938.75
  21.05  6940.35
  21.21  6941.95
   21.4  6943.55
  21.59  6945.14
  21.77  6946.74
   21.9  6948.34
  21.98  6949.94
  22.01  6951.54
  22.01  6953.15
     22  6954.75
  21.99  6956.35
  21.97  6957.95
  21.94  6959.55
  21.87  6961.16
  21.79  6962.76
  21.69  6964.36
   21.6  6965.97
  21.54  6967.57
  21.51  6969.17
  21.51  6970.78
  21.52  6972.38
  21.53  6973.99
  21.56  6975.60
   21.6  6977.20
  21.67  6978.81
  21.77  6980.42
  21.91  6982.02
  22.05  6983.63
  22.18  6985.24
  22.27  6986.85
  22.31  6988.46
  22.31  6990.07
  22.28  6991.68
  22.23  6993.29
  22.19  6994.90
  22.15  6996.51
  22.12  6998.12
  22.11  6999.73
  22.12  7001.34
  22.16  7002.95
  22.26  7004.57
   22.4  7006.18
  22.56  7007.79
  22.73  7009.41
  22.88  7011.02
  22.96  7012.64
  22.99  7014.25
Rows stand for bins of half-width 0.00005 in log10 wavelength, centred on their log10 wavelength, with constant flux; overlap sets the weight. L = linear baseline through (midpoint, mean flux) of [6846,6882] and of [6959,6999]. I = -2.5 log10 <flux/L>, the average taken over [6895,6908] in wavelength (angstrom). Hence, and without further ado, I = 0.03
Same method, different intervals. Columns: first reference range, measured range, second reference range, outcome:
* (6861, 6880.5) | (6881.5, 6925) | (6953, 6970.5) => 0.046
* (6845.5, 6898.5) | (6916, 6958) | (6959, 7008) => -0.035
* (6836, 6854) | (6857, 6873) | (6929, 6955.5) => 0.061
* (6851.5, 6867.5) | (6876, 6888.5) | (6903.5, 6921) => -0.016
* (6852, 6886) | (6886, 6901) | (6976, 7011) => 0.025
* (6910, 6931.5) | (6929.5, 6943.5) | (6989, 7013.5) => -0.061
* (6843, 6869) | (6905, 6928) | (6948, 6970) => 0.058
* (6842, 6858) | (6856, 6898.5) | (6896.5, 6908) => 0.004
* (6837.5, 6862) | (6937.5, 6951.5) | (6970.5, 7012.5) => -0.060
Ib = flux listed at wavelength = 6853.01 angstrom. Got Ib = 16.32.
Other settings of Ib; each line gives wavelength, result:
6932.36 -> 20.47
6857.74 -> 16.37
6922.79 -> 19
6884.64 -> 17.52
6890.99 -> 17.62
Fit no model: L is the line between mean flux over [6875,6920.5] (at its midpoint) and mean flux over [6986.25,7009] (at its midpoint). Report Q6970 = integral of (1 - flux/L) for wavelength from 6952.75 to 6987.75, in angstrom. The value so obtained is -1.2 angstrom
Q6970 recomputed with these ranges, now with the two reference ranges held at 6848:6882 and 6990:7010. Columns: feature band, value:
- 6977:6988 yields -0.2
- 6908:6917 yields 0.2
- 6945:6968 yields -1.5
